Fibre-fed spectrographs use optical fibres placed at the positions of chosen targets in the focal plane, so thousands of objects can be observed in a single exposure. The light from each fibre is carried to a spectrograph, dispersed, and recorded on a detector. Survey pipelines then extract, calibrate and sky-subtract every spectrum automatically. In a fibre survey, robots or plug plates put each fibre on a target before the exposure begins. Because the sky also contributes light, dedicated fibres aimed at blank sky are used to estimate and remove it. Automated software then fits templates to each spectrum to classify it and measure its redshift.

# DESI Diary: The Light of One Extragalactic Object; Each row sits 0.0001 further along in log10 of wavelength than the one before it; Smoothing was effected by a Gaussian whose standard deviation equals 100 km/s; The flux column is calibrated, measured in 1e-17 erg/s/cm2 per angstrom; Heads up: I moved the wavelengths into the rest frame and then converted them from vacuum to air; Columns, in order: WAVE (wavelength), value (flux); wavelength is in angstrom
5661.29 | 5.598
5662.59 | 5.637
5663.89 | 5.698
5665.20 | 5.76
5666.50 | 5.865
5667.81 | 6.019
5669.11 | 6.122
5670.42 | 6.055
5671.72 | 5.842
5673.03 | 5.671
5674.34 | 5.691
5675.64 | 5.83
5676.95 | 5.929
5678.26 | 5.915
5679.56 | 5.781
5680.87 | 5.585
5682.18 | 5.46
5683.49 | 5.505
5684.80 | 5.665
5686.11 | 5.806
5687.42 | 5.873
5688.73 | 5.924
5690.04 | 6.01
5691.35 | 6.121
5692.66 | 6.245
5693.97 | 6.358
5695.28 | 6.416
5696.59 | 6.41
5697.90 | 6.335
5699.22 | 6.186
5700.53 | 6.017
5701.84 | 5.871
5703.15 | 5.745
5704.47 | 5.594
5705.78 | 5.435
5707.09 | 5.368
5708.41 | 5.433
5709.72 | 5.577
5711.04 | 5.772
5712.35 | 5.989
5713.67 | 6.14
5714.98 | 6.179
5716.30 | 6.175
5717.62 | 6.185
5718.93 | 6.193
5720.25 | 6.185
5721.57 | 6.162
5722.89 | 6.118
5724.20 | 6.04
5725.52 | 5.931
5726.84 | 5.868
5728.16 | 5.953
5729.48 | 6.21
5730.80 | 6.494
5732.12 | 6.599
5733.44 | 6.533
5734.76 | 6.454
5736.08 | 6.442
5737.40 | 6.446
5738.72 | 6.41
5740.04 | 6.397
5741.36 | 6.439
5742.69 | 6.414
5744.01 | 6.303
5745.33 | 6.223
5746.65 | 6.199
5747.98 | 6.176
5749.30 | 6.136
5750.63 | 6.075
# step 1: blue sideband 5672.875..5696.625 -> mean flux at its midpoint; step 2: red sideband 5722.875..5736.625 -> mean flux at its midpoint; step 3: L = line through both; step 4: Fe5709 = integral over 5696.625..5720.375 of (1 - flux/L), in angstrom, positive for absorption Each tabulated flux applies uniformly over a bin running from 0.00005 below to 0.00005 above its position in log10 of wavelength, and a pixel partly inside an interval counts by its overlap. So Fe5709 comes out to 0.6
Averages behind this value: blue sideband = 5.9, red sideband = 6.25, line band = 5.92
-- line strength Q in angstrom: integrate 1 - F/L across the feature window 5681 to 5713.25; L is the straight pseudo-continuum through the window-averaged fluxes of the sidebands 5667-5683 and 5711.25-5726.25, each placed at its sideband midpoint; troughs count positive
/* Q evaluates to 0.48 angstrom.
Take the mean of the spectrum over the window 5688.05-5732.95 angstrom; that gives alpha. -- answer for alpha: 6.04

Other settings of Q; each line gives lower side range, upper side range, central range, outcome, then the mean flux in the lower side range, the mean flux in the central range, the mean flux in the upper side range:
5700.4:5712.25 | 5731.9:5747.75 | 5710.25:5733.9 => -0.6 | 5.65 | 6.14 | 6.39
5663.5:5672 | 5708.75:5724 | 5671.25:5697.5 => 0.3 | 5.92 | 5.91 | 6.05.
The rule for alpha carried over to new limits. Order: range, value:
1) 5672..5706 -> 5.9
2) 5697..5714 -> 5.81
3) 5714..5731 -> 6.12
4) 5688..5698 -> 6.22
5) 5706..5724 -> 5.95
